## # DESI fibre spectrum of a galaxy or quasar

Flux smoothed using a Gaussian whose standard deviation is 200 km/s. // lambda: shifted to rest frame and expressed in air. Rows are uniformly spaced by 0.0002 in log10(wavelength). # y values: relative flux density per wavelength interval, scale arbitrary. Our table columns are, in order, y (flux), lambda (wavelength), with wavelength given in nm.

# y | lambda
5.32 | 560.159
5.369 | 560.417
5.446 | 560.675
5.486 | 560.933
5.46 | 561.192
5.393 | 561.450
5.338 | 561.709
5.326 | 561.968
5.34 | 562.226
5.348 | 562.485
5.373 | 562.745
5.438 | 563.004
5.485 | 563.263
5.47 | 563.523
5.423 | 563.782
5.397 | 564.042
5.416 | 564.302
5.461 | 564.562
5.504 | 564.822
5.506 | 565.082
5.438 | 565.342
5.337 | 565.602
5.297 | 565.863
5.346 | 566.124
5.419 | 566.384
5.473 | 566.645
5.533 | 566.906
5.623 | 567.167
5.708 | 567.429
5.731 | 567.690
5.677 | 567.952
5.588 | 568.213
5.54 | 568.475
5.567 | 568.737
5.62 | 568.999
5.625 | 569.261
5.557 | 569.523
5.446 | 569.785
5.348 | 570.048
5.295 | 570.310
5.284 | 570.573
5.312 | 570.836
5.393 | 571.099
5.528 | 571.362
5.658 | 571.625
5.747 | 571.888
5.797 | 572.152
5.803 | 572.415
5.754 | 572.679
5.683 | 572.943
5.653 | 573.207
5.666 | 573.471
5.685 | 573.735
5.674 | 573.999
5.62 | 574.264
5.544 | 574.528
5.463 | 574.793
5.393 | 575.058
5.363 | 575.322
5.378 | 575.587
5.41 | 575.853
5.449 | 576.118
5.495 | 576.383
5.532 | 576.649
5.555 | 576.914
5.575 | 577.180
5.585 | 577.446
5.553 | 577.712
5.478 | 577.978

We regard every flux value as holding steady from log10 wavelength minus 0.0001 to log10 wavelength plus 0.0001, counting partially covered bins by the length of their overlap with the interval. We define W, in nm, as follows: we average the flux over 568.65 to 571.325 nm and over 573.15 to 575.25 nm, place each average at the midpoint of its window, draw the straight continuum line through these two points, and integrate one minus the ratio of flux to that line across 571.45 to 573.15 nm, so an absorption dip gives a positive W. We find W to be -0.07 nm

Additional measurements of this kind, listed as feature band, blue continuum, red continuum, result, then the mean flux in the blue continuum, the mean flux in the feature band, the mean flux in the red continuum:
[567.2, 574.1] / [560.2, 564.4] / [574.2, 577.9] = -0.17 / 5.4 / 5.59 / 5.49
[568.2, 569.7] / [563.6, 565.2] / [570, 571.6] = -0.05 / 5.45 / 5.58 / 5.38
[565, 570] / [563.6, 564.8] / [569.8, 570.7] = -0.14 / 5.43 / 5.53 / 5.33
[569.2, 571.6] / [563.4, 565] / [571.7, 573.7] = 0.10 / 5.45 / 5.43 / 5.72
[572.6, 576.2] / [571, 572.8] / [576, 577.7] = 0.03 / 5.67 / 5.55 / 5.53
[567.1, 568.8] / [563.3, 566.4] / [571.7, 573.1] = -0.02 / 5.42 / 5.63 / 5.75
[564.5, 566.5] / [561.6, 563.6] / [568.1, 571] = 0.00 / 5.39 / 5.41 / 5.47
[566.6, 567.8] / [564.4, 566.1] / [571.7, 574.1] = -0.03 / 5.42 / 5.62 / 5.72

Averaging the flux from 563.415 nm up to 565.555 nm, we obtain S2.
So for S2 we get 5.45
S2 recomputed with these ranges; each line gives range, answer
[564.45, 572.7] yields 5.53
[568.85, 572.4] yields 5.52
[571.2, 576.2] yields 5.59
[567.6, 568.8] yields 5.62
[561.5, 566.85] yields 5.41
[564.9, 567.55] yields 5.47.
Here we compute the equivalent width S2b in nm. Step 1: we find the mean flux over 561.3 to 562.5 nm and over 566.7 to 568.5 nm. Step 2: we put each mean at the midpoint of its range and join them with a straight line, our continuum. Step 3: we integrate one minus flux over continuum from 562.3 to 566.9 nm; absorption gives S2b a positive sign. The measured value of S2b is 0.05 nm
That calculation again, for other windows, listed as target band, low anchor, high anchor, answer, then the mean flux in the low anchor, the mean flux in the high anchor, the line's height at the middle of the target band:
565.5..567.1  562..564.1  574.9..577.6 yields 0.004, 5.41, 5.47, 5.42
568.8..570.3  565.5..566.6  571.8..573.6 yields 0.013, 5.36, 5.73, 5.55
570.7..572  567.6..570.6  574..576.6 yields -0.004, 5.53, 5.47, 5.51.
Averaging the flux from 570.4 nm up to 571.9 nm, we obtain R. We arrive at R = 5.46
